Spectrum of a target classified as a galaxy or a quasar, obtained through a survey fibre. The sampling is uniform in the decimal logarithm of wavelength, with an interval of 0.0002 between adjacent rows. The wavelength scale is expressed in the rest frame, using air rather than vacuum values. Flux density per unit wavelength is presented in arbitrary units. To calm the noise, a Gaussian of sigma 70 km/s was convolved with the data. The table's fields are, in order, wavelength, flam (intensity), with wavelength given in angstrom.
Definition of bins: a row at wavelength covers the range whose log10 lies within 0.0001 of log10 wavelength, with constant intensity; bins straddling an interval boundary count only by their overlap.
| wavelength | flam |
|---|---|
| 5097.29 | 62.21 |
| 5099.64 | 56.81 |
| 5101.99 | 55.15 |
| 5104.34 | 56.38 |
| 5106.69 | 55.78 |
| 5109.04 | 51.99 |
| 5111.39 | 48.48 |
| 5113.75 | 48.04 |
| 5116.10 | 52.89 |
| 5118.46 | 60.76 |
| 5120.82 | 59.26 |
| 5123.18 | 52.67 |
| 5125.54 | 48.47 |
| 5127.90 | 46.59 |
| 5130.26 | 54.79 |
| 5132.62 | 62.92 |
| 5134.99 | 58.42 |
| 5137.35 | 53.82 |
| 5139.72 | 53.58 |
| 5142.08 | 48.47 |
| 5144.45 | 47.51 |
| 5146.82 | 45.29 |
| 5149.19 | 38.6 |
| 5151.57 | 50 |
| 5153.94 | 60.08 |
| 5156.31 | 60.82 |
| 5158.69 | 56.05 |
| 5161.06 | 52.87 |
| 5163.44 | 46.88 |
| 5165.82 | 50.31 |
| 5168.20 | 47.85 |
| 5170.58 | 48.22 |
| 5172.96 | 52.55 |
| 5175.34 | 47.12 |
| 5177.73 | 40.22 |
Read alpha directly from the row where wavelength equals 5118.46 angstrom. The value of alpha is 60.76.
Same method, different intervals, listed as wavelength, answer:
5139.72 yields 53.58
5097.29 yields 62.21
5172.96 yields 52.55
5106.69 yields 55.78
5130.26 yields 54.79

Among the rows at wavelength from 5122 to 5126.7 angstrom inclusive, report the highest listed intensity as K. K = 52.67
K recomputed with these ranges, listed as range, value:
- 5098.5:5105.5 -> 56.81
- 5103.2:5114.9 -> 56.38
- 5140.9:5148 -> 48.47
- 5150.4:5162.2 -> 60.82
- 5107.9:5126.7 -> 60.76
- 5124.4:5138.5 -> 62.92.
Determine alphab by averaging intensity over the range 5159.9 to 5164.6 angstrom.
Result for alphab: 49.8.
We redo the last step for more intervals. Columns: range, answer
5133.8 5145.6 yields 52.4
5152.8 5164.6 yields 55.4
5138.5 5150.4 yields 46.7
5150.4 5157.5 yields 57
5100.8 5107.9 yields 55.8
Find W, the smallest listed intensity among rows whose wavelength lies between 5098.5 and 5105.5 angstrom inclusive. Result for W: 55.15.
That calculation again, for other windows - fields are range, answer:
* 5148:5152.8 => 38.6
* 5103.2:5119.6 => 48.04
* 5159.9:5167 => 46.88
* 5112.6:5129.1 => 46.59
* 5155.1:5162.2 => 52.87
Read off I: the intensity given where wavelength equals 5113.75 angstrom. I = 48.04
